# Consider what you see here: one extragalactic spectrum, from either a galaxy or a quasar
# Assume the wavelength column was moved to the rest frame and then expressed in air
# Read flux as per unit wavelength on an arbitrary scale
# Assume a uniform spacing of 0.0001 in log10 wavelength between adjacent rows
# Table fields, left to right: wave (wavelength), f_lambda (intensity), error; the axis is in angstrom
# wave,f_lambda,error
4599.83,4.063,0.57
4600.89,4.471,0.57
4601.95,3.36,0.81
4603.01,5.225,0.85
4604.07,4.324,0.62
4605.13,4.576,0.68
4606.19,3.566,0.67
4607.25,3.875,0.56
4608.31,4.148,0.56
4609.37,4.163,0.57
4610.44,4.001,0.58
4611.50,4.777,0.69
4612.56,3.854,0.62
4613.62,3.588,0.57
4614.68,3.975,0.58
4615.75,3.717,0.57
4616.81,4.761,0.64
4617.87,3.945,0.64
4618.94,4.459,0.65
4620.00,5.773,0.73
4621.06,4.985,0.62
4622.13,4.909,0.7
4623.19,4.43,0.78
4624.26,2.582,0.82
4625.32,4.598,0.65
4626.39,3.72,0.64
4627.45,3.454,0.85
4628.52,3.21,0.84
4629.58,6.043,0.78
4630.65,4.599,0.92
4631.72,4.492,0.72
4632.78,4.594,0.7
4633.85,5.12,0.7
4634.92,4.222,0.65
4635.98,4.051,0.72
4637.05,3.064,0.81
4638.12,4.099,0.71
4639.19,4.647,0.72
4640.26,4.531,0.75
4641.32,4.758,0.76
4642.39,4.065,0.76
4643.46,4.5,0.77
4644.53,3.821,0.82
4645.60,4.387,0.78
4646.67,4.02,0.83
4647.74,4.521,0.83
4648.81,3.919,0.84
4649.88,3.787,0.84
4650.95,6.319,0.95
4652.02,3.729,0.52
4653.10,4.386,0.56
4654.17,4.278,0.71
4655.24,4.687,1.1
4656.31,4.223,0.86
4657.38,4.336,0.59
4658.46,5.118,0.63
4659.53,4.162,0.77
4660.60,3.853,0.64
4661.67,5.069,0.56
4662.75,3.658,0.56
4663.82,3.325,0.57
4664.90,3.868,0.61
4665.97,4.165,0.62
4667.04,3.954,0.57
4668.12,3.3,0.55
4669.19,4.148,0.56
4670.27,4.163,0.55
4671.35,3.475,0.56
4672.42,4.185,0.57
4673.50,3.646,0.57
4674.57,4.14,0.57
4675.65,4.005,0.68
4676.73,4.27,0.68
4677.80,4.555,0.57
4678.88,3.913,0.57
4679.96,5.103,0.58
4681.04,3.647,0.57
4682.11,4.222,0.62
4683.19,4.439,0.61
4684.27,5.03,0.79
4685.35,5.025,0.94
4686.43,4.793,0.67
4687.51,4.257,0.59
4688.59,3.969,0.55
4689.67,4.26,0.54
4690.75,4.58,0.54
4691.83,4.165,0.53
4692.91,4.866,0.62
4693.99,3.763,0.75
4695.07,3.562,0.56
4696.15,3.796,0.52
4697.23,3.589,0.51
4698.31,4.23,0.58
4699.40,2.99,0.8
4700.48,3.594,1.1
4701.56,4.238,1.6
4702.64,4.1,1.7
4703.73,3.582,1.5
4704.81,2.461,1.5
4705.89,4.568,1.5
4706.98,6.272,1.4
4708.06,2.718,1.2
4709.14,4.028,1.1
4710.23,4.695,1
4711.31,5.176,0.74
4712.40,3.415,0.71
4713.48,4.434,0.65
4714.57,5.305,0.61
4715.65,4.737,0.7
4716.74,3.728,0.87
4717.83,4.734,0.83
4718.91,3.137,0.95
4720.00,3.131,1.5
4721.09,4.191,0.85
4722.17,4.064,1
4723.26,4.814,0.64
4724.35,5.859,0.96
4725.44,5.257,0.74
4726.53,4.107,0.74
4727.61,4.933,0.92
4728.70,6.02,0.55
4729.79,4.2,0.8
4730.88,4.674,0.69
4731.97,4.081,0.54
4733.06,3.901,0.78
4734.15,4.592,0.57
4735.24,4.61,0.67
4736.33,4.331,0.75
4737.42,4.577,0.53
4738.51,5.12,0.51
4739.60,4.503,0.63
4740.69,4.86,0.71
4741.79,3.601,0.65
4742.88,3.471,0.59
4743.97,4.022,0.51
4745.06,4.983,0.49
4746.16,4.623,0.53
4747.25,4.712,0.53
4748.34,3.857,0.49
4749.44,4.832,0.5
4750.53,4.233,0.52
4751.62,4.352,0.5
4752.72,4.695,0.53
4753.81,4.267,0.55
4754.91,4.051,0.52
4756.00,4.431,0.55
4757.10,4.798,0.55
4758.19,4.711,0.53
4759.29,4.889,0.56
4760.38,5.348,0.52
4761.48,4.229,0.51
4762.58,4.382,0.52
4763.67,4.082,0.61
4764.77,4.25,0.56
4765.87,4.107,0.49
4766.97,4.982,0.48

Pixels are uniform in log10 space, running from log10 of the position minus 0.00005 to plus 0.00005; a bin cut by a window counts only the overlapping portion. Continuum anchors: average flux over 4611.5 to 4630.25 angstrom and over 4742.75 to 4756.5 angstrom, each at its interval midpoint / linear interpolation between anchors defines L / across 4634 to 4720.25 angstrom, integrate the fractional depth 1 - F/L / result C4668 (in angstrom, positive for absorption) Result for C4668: 2.57 angstrom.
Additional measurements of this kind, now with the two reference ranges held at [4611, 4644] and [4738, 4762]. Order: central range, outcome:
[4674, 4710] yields 2.05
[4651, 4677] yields 1.37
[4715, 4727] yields 0.24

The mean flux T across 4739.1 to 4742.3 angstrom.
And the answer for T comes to 4.32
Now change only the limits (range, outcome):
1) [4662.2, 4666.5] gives 3.75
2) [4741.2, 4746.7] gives 4.14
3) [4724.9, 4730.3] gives 4.91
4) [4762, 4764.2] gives 4.24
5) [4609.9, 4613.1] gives 4.2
